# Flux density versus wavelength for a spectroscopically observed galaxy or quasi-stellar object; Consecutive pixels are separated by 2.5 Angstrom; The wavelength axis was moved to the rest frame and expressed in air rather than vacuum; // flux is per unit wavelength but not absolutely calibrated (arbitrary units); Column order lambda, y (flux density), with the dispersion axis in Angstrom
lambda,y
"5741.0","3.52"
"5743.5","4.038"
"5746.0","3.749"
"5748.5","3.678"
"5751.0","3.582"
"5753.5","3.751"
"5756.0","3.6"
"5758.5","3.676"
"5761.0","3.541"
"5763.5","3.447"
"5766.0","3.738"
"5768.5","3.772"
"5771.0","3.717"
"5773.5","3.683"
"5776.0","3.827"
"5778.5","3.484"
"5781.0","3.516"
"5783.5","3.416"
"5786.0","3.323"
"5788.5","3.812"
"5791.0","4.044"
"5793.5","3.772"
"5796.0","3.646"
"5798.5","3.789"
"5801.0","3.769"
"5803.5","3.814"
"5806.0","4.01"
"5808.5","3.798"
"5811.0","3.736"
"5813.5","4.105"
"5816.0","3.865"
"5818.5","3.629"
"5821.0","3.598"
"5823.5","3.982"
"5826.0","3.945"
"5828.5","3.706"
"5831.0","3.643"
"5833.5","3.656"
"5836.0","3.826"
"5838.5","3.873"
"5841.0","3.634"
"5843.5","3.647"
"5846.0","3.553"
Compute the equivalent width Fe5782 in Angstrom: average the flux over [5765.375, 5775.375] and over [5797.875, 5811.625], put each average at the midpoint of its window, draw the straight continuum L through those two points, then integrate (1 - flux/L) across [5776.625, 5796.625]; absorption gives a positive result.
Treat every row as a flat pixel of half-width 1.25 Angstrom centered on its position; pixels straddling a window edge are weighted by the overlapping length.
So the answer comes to 0.8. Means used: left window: 3.73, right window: 3.82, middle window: 3.63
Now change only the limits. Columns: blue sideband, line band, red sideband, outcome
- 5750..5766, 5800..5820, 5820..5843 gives -0.7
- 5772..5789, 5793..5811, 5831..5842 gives -0.8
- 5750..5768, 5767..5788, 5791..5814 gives 0.6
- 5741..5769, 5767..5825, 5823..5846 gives -0.5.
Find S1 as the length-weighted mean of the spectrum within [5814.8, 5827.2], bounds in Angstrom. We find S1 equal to 3.8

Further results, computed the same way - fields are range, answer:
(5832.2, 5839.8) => 3.78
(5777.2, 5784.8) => 3.47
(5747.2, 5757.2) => 3.65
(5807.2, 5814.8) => 3.88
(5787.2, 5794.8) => 3.87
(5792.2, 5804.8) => 3.76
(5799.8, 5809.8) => 3.85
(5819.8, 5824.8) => 3.79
